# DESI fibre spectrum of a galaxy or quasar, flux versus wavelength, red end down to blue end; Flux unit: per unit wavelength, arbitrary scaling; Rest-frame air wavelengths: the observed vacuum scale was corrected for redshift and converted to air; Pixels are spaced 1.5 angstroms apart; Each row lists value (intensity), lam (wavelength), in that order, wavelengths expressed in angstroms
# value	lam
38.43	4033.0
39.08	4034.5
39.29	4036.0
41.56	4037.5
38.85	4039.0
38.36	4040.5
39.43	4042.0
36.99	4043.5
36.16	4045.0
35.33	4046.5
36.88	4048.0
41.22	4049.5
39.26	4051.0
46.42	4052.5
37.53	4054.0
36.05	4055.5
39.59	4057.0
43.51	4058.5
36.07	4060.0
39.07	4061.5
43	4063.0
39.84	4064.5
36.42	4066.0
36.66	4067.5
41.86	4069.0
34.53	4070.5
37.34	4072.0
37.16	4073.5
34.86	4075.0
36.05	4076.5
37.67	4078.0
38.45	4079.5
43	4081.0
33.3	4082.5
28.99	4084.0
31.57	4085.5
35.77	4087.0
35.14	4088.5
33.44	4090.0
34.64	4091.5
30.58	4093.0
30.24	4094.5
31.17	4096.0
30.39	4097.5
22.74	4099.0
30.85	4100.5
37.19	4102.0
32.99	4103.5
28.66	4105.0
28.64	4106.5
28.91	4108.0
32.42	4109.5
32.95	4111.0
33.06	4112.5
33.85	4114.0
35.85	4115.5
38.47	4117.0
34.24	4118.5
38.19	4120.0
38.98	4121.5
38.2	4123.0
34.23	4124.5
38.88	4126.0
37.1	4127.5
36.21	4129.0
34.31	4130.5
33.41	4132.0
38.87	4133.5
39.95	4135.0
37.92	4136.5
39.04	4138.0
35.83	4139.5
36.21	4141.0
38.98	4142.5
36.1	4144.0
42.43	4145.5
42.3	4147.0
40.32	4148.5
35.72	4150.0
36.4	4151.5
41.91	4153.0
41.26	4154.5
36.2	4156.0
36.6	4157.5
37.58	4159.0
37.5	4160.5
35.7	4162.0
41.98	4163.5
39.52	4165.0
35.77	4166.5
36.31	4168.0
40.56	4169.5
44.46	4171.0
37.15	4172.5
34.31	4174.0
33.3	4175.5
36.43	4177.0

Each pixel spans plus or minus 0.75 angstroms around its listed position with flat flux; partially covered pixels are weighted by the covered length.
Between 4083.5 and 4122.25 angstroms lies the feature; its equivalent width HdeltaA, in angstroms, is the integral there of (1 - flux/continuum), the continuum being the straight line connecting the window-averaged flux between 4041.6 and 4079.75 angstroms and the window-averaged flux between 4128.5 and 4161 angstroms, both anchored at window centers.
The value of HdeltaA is 5.5 angstroms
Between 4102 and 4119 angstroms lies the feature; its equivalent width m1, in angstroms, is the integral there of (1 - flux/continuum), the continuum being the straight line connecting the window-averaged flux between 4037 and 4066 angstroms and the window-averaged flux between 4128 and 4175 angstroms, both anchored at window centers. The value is 2.5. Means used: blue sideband 39.1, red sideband 38.1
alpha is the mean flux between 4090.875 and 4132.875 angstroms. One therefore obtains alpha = 33.5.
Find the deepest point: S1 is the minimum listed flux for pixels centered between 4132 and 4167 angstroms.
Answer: 33.41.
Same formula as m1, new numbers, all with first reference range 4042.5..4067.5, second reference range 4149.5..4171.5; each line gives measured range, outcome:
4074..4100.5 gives 3.7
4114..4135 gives 1.0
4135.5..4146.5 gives 0.1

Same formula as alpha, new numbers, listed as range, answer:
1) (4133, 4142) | 38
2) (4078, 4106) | 32.8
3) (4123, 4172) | 38.1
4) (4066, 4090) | 36.1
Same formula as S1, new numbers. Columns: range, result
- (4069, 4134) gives 22.74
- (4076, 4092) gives 28.99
